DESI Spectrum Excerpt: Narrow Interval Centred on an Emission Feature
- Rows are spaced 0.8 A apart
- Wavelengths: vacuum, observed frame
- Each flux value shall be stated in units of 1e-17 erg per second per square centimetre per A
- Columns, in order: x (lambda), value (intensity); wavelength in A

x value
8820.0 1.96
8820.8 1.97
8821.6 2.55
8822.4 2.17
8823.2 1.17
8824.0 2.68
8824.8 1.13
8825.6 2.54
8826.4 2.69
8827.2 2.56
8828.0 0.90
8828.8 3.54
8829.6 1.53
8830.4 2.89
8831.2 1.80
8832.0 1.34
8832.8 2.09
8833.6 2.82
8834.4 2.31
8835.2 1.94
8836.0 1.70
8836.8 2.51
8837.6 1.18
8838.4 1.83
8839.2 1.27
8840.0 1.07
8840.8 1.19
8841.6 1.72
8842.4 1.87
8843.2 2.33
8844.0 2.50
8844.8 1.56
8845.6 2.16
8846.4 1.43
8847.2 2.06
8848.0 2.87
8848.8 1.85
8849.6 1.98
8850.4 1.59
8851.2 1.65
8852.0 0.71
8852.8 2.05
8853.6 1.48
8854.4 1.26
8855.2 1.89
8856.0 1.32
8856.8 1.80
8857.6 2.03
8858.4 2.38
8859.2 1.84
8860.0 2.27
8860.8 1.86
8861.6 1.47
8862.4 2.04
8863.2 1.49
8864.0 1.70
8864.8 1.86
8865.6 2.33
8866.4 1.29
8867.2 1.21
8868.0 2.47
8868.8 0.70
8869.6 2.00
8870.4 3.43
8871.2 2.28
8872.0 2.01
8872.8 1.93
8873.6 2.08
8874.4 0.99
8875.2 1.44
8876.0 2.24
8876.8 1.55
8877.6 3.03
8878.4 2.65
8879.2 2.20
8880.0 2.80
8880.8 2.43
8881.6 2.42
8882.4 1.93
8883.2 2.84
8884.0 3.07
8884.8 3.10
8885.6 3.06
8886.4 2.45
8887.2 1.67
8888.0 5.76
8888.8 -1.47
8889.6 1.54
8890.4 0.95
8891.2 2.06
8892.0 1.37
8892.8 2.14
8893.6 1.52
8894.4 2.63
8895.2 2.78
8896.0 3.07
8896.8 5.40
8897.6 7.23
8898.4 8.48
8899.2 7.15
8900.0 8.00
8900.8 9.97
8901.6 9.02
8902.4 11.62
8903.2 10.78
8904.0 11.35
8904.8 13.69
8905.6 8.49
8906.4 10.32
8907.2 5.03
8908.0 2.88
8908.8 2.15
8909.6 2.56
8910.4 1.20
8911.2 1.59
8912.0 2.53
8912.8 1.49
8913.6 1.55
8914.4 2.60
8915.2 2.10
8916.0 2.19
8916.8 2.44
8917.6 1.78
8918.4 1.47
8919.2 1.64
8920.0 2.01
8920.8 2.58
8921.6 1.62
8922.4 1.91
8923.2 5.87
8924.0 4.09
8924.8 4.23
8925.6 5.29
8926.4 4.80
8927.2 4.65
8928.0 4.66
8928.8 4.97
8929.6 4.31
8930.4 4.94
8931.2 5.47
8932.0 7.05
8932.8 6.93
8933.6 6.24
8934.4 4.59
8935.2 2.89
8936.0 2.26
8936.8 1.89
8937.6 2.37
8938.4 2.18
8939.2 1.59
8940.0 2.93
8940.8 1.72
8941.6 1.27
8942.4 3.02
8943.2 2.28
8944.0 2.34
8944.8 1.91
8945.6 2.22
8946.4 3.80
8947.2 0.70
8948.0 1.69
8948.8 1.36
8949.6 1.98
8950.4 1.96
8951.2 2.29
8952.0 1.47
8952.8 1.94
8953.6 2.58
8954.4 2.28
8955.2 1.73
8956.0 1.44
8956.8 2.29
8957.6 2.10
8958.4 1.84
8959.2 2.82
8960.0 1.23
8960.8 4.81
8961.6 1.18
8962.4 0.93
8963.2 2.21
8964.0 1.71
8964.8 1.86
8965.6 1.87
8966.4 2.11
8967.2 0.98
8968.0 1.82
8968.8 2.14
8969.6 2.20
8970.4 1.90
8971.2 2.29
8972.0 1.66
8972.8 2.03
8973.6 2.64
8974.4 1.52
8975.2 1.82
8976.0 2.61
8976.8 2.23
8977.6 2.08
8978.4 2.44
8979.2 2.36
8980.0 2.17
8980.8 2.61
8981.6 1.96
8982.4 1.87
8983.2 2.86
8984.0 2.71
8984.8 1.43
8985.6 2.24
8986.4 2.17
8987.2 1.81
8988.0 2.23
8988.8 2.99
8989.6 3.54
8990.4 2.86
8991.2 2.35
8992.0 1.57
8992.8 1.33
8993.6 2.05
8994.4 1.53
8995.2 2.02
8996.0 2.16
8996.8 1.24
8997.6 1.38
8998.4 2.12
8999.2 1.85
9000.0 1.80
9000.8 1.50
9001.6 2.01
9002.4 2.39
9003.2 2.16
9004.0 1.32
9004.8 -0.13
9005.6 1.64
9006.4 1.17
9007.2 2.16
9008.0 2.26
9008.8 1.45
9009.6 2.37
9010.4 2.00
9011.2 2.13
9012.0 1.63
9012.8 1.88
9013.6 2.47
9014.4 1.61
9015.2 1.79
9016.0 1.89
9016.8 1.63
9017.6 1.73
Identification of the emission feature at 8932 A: [N II] 6583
